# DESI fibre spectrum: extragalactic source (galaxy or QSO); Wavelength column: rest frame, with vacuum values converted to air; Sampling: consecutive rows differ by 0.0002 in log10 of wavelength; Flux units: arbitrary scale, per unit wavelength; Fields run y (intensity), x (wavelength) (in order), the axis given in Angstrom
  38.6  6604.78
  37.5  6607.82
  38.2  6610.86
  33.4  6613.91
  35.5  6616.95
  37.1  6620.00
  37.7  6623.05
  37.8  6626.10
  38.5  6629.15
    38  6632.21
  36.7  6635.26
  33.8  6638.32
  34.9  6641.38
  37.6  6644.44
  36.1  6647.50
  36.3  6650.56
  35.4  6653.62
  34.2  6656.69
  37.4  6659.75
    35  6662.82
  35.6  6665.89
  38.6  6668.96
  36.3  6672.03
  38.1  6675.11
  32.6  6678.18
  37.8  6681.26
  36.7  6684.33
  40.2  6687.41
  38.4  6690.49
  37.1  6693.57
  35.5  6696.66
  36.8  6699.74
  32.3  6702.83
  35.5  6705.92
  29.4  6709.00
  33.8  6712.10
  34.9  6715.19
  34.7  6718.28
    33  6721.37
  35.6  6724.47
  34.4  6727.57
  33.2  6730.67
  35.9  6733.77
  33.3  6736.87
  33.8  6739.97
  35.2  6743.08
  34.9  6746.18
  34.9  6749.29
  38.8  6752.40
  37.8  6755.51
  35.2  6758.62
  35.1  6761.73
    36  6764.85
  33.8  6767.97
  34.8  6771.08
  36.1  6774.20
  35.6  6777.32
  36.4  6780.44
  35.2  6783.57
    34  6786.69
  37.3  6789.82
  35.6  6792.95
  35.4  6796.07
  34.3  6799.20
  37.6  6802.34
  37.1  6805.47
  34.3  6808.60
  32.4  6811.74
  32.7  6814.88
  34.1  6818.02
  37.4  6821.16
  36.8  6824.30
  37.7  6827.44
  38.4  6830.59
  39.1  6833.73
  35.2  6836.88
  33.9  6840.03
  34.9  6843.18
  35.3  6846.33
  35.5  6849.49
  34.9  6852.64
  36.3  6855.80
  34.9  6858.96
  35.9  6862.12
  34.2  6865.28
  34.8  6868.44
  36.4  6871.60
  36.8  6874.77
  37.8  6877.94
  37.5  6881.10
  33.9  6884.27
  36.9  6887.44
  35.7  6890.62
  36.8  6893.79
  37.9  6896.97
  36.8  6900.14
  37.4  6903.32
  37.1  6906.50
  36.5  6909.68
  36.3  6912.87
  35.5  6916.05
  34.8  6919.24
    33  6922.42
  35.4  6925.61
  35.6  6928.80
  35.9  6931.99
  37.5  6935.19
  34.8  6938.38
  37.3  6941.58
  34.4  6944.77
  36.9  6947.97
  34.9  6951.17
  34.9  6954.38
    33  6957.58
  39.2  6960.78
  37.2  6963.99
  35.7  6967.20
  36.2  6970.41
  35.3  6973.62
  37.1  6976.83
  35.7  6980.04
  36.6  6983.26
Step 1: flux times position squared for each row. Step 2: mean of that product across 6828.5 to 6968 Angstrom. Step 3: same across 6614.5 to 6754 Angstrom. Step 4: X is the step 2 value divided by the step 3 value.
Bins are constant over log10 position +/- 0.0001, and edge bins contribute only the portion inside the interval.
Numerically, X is 1.07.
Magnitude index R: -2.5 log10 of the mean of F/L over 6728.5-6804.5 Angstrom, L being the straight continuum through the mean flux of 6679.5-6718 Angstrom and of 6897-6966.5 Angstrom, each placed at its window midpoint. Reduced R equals 0.01 mag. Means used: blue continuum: 35.6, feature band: 35.4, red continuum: 36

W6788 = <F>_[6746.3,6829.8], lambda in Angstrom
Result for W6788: 35.6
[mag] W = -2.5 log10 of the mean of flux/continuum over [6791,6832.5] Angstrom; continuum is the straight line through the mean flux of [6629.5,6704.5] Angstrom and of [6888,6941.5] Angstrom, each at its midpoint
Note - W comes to 0.01 mag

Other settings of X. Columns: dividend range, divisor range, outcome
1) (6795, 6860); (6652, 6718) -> 1.04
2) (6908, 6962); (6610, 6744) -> 1.08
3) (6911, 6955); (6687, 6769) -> 1.07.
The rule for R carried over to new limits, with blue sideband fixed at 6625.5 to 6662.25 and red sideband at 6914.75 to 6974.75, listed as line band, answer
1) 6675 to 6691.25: -0.029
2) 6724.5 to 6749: 0.050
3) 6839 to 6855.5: 0.026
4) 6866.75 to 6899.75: -0.020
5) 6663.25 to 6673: -0.012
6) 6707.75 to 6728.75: 0.076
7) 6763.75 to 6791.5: 0.017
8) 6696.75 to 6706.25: 0.040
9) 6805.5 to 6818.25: 0.069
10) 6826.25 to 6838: -0.053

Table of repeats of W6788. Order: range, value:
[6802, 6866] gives 35.6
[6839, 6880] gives 35.6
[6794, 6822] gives 35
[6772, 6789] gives 35.5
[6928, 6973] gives 36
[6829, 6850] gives 36.1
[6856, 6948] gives 36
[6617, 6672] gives 36.5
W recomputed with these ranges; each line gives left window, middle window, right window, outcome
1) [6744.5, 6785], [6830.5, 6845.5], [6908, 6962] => -0.011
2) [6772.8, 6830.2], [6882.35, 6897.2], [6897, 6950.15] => -0.006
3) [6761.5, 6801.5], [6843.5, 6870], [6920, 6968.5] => 0.010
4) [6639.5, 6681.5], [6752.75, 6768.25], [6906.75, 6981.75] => 0.000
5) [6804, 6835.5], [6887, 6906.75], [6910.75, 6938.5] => -0.039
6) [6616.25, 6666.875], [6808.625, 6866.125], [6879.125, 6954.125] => 0.018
